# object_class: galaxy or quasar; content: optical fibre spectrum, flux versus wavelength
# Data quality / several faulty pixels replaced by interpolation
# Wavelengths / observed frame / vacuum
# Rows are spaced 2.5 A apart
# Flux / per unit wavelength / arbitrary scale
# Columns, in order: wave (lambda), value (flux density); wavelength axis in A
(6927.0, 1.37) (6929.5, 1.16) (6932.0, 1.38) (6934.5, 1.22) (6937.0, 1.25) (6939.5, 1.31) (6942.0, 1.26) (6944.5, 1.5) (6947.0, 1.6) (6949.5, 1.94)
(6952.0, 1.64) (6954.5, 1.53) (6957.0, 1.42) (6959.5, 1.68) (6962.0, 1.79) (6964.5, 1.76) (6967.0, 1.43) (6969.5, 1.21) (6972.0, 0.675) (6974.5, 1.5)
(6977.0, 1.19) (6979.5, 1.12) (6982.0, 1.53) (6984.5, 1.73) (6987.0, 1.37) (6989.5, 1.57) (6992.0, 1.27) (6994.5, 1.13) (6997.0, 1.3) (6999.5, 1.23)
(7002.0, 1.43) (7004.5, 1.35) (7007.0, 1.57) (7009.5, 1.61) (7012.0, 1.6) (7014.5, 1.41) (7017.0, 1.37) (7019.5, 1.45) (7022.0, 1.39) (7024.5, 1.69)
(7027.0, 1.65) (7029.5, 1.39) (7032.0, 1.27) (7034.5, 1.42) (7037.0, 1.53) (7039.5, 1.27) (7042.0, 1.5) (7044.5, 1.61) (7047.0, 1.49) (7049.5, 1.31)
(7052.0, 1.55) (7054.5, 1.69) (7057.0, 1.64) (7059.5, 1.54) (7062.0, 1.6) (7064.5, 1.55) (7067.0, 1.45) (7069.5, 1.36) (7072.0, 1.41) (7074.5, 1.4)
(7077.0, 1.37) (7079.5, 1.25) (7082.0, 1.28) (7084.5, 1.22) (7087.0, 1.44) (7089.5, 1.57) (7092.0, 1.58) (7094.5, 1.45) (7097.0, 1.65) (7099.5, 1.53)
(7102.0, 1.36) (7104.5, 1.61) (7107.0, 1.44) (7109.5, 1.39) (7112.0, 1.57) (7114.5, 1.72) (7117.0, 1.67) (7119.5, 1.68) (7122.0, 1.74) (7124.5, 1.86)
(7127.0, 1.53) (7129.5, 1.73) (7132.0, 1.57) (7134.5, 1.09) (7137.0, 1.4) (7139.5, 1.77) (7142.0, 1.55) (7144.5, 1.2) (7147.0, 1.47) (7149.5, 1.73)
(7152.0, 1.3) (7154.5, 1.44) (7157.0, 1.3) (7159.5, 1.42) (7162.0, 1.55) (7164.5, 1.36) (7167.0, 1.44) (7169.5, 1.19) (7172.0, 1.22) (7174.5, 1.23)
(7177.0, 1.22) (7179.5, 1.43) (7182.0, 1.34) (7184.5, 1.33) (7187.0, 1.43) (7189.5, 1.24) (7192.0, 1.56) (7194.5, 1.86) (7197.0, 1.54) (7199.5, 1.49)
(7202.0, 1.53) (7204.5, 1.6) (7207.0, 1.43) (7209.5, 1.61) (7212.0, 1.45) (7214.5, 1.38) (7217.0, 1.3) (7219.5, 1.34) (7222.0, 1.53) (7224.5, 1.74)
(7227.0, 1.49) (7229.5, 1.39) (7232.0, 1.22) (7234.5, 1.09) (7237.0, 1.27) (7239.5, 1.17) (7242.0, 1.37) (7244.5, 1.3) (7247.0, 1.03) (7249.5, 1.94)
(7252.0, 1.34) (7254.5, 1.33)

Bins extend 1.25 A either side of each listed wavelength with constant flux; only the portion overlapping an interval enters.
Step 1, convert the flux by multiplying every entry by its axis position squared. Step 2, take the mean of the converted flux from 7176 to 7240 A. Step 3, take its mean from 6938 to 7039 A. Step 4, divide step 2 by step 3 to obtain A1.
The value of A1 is 1.05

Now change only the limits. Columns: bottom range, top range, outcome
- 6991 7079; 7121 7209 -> 1.04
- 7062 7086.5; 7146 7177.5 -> 1.02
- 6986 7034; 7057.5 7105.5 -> 1.04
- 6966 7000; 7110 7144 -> 1.27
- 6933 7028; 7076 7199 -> 1.07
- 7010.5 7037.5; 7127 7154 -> 1.04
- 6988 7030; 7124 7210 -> 1.06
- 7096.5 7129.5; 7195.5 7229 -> 0.96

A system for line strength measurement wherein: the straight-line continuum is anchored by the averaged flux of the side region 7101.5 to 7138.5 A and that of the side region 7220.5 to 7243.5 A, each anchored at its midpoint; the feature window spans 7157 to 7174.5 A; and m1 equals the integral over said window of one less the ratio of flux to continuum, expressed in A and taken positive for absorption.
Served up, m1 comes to 1.6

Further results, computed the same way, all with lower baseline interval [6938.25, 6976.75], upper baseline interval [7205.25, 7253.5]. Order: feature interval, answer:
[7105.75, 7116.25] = -0.8 A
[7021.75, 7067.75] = -1.8 A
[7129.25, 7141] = -0.6 A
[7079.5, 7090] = 0.6 A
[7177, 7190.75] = 0.6 A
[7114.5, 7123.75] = -1.8 A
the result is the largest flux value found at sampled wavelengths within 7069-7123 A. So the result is 1.74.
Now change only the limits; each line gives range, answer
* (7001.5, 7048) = 1.69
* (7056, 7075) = 1.64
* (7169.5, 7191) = 1.43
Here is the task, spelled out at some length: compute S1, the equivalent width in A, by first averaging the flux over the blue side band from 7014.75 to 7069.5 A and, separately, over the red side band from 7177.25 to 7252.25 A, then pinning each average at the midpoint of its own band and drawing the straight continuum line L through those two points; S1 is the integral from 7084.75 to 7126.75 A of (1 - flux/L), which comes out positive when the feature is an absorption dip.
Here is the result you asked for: -3.01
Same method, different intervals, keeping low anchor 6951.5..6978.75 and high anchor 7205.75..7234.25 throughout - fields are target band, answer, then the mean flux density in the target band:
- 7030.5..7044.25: 0.15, 1.41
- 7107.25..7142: -3.84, 1.59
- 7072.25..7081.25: 0.53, 1.34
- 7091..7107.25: -1.04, 1.52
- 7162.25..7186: 1.86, 1.32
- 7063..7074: -0.11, 1.44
